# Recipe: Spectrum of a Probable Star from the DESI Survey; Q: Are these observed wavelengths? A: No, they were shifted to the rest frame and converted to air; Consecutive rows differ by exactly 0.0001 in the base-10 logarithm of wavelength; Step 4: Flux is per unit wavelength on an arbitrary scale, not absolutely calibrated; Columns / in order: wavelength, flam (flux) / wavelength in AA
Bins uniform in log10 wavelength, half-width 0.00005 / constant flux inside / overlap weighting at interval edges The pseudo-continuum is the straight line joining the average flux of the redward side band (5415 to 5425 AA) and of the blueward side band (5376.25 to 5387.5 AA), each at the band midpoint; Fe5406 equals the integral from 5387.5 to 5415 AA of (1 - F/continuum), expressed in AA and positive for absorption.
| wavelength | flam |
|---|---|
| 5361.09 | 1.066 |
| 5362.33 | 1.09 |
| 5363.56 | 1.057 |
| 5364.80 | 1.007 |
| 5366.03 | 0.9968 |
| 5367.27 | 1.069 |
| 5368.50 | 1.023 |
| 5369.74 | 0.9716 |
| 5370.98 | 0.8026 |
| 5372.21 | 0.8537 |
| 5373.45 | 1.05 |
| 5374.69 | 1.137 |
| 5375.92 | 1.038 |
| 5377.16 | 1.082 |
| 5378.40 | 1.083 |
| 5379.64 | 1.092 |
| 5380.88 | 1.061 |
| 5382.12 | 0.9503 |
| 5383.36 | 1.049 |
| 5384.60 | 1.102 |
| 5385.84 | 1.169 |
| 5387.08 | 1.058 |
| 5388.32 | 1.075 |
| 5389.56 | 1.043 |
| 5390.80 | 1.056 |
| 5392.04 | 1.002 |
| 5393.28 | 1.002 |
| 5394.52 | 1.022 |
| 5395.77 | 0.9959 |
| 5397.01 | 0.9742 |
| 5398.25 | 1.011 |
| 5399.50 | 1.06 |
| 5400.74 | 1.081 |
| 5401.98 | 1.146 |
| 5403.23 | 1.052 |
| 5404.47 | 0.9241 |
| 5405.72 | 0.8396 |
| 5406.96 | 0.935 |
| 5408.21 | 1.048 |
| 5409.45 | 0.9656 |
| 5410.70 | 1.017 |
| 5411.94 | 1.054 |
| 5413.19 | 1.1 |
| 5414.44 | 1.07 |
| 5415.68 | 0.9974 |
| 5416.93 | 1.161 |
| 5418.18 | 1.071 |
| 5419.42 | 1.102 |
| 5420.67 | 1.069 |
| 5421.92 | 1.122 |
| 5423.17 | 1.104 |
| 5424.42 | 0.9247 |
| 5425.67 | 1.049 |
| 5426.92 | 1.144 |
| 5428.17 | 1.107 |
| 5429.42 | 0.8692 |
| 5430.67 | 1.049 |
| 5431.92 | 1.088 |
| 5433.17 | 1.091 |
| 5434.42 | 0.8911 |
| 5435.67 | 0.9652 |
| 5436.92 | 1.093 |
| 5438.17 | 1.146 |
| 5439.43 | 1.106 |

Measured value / 1.25 AA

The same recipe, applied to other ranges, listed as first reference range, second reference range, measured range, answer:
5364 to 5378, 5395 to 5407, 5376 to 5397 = -0.9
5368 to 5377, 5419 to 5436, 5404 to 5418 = 0.2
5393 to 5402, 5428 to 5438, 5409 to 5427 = -0.6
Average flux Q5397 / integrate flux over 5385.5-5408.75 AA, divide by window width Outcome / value 1.02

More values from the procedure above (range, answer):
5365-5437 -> 1.03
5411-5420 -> 1.08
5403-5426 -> 1.03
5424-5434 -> 1.04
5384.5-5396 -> 1.05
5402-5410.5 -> 0.976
